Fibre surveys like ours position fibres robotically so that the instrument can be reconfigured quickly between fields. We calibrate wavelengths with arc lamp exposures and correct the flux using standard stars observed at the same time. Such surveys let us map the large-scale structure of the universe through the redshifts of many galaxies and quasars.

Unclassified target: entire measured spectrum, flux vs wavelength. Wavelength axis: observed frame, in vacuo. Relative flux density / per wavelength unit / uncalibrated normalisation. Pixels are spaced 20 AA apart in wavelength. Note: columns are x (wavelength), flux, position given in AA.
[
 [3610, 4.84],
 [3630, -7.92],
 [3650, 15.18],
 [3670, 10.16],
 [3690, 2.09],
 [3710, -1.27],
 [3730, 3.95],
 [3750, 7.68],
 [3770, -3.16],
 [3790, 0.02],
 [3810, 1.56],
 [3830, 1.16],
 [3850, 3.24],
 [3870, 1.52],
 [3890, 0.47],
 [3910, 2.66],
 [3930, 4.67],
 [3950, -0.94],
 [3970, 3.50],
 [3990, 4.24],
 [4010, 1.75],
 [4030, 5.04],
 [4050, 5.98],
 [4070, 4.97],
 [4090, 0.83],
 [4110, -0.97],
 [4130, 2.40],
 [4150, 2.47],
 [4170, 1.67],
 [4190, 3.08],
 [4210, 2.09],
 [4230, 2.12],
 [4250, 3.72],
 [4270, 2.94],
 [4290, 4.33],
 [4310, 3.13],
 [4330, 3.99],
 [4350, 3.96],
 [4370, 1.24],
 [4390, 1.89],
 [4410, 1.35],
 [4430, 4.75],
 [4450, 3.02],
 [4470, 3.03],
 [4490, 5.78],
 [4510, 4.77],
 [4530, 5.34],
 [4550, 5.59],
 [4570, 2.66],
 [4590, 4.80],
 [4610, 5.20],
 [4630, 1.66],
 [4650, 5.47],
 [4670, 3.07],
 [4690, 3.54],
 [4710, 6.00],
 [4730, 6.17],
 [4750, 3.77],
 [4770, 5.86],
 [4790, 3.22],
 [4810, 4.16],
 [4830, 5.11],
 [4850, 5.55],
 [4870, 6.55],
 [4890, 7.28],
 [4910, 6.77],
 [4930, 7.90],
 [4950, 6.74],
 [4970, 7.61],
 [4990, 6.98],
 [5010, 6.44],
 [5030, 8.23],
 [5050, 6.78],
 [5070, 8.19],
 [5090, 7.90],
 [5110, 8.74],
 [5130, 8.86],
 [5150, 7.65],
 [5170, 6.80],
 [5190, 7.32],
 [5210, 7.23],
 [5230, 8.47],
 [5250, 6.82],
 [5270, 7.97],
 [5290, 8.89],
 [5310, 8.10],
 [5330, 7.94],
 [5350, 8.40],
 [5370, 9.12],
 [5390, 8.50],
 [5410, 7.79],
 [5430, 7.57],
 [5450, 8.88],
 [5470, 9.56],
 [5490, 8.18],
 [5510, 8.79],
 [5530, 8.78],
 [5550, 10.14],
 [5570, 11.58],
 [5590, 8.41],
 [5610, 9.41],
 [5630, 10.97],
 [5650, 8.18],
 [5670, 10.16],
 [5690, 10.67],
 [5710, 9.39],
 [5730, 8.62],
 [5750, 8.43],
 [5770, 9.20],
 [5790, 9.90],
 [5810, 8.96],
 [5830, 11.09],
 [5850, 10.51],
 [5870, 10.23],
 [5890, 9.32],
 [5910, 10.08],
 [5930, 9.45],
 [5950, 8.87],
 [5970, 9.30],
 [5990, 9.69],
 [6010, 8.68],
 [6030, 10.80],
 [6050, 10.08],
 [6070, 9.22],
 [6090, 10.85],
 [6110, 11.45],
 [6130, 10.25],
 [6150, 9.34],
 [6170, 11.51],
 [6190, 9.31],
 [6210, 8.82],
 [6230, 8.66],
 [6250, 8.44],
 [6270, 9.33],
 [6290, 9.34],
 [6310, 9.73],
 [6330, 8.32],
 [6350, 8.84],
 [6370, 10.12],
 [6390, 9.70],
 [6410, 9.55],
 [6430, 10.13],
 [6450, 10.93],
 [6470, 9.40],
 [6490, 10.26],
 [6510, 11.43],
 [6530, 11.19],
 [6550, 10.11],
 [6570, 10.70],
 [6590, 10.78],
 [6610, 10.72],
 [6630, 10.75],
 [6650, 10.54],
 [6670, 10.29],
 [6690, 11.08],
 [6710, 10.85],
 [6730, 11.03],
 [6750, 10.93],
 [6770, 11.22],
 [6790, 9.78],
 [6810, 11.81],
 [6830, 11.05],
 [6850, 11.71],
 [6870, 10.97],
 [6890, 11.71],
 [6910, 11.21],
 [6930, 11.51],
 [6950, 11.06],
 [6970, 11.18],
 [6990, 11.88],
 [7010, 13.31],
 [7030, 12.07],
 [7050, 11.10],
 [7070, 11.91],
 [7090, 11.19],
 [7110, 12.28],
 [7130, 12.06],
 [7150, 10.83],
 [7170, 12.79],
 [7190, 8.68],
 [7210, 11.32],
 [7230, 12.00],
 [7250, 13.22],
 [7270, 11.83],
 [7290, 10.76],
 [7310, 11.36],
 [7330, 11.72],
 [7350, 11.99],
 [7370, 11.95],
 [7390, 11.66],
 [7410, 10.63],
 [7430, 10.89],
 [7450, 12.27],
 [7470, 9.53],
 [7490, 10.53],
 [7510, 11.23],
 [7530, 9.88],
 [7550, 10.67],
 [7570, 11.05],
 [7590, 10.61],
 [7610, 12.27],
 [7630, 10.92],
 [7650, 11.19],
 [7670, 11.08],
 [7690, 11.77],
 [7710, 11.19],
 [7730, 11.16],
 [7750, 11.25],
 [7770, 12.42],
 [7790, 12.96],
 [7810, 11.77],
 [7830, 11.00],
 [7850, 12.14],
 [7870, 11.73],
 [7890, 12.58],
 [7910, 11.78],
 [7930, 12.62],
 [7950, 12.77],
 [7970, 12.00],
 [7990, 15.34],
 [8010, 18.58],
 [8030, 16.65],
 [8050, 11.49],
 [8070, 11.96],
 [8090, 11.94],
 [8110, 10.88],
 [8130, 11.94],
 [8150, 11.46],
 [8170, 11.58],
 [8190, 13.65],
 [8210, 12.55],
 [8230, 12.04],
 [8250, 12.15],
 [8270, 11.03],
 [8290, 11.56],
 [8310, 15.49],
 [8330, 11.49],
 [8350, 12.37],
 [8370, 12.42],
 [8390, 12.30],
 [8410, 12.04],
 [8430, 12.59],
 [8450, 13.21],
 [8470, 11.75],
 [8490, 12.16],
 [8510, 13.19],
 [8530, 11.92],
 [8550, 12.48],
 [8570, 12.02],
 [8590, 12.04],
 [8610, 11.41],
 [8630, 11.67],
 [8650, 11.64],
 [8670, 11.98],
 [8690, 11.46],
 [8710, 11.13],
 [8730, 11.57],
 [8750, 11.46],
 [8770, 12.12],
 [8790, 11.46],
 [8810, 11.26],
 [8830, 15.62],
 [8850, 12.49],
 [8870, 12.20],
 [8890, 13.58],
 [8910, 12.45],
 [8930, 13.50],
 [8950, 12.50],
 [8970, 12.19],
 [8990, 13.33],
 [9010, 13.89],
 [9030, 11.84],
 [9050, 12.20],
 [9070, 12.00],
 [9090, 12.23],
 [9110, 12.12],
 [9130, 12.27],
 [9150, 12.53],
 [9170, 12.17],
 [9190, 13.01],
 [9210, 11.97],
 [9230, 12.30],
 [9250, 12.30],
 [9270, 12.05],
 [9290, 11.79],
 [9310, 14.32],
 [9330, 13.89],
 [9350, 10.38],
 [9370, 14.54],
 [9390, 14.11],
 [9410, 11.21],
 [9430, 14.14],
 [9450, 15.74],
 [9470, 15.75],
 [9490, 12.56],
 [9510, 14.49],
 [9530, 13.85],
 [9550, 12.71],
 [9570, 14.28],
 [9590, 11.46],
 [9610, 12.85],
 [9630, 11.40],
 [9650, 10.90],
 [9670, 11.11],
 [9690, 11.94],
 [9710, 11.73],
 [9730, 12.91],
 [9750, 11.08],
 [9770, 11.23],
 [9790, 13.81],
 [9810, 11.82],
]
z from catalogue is 0.219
